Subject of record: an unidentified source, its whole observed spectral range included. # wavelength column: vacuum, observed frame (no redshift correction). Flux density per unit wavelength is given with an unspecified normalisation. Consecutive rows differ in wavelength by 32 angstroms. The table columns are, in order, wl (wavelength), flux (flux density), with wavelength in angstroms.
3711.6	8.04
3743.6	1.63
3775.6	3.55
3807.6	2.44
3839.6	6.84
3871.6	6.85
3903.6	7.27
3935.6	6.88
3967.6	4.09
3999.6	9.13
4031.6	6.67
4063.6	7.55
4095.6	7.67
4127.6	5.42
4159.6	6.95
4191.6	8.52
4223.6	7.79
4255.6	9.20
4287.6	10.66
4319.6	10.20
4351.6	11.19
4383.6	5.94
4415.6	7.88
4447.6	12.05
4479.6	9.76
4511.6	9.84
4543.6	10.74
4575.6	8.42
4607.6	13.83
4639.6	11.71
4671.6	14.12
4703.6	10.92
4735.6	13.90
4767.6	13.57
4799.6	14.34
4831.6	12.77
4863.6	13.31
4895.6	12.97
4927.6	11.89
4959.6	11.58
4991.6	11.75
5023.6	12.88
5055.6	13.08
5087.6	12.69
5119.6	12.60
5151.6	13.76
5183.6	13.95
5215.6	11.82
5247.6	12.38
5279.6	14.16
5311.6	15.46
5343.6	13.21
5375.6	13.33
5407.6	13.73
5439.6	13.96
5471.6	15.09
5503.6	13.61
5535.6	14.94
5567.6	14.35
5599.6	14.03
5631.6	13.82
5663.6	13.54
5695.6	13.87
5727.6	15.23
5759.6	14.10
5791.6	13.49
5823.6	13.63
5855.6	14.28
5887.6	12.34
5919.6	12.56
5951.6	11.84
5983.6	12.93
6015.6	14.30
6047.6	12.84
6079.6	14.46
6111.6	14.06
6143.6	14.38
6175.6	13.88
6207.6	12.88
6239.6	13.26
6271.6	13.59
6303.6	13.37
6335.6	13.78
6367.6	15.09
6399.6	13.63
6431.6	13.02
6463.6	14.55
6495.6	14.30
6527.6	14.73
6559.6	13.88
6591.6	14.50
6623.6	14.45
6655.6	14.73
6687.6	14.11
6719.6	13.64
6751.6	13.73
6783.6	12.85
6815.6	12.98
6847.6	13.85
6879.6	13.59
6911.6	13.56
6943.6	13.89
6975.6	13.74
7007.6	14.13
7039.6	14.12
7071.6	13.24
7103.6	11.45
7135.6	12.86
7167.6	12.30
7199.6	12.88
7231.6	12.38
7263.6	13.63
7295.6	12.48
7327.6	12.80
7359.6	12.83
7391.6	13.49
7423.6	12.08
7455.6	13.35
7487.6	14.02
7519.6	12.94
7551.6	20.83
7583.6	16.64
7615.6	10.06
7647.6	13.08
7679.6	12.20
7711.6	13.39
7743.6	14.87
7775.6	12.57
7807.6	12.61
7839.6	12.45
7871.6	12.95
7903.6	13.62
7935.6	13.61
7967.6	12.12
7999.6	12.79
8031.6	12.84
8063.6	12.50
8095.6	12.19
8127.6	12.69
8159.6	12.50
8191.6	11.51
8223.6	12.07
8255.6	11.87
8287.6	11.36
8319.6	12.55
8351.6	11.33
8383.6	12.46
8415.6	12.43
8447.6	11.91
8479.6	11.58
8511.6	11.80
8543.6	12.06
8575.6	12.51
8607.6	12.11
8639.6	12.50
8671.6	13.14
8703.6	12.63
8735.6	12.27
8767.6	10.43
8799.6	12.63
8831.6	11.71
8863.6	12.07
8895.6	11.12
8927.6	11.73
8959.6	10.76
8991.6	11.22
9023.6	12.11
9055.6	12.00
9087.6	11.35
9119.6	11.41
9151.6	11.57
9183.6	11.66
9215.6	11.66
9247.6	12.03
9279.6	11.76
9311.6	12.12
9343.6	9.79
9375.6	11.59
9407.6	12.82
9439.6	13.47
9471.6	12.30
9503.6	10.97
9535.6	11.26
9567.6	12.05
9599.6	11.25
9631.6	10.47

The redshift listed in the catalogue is 0.151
